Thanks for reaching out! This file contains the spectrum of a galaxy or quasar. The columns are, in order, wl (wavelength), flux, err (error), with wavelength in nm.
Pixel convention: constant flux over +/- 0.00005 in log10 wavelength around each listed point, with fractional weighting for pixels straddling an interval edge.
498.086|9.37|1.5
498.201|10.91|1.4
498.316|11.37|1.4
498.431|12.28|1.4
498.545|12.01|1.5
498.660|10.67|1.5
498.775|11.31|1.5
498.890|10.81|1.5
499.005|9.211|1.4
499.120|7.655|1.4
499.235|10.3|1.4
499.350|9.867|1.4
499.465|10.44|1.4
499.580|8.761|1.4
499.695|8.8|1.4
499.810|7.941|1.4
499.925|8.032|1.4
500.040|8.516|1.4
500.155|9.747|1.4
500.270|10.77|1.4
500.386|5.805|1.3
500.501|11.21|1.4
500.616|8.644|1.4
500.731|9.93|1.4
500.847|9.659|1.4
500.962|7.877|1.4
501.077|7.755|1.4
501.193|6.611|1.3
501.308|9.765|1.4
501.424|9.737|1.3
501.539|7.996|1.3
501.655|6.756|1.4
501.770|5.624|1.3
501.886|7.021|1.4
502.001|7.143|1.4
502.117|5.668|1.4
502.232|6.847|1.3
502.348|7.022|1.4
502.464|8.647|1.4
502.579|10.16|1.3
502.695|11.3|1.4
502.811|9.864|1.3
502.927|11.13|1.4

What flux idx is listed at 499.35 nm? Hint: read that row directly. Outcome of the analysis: 9.867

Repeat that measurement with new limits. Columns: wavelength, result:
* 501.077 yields 7.755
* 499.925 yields 8.032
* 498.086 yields 9.37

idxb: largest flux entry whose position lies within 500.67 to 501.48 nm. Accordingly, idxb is 9.93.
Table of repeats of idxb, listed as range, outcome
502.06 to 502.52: 8.647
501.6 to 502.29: 7.143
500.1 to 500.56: 11.21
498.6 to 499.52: 11.31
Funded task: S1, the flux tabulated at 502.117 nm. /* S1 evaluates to 5.668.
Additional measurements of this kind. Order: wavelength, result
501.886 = 7.021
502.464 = 8.647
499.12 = 7.655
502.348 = 7.022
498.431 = 12.28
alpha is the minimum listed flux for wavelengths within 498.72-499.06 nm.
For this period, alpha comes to 9.211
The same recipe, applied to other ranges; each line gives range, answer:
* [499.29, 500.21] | 7.941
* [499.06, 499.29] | 7.655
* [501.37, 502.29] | 5.624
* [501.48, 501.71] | 6.756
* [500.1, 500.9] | 5.805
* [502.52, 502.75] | 10.16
